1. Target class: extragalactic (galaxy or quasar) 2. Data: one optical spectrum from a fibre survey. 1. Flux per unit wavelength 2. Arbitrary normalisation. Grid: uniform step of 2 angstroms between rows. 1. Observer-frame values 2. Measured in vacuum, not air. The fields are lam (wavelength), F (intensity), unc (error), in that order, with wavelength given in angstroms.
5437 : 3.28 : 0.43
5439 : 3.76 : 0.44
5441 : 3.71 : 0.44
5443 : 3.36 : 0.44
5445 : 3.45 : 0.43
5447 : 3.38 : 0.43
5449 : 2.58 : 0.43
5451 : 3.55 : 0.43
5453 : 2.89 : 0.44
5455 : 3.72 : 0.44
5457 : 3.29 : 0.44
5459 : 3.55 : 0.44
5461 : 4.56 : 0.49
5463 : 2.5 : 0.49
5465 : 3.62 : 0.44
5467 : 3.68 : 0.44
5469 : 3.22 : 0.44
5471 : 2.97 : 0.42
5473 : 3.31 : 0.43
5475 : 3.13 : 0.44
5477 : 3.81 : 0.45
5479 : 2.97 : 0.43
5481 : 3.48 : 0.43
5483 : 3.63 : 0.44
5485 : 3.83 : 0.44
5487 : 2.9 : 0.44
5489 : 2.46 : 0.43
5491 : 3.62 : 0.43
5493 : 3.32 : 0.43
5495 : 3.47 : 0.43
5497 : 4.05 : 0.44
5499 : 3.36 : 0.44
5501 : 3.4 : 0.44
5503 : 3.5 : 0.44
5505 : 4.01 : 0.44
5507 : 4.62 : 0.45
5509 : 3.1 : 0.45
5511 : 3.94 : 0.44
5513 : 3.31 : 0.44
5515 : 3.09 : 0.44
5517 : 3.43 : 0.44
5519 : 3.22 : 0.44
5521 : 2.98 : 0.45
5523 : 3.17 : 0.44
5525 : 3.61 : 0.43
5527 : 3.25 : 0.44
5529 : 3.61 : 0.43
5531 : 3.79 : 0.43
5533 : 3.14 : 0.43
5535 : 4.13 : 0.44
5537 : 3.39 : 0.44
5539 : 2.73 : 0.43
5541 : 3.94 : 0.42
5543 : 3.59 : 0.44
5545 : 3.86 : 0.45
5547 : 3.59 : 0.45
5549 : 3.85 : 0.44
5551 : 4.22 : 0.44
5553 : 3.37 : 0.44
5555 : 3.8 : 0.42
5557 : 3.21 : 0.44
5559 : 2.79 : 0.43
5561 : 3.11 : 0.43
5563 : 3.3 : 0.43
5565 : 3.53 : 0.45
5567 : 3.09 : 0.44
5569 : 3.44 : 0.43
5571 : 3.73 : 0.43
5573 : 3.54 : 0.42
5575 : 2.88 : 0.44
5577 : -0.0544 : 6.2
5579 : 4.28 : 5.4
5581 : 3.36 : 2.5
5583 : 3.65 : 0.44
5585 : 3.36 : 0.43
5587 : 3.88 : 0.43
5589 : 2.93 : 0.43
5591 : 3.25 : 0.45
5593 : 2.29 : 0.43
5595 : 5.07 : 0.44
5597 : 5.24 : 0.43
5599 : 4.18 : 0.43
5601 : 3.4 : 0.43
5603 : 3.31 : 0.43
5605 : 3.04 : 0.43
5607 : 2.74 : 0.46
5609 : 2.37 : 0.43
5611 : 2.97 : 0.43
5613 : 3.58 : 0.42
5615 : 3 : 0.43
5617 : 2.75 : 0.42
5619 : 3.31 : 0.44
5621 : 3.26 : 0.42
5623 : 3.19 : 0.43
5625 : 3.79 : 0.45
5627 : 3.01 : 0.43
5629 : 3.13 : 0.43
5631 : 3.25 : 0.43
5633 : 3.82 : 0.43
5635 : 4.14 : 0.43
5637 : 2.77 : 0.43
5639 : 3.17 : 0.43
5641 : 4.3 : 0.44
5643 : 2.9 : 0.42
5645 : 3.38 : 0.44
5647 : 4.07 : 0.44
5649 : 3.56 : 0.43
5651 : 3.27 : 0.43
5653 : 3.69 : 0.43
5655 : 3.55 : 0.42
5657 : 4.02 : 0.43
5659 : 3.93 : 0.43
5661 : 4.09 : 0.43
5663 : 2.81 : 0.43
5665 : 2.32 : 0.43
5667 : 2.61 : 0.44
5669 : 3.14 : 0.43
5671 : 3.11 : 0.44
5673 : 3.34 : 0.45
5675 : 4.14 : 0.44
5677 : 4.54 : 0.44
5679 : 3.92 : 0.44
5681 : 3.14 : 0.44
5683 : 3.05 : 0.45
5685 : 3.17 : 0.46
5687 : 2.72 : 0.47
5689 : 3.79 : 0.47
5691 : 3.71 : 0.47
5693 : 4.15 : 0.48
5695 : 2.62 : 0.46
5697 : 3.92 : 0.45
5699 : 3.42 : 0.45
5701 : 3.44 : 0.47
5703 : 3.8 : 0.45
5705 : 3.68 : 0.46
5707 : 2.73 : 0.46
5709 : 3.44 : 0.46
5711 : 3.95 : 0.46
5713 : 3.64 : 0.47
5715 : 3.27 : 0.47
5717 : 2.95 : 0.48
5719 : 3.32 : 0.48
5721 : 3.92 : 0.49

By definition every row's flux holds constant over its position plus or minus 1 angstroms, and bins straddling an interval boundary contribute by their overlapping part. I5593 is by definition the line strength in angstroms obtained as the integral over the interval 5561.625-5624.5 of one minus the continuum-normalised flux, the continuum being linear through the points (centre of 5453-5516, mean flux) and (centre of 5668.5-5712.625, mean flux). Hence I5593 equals 3.46 angstroms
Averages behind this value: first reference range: 3.46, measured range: 3.29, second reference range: 3.5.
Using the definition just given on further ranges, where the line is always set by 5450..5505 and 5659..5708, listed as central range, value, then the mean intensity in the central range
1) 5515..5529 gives 0.5 angstroms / 3.29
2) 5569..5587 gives 1.3 angstroms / 3.16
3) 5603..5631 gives 2.5 angstroms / 3.1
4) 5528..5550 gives -1.3 angstroms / 3.6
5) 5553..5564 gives 0.5 angstroms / 3.25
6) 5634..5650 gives -0.6 angstroms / 3.54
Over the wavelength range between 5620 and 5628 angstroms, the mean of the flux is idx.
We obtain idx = 3.31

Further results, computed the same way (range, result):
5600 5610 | 2.97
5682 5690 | 3.18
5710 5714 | 3.79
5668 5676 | 3.43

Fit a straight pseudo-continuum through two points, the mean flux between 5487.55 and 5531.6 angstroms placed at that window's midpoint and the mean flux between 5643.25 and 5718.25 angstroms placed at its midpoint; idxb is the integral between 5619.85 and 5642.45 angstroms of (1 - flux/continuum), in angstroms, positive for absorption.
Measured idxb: 0.2 angstroms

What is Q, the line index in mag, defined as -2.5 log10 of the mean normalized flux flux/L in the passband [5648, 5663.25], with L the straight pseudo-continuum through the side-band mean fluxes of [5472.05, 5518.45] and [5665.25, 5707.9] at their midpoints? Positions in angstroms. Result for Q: -0.07 mag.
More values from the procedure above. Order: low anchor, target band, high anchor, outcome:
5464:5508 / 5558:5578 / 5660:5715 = 0.18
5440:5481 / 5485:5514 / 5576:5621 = -0.06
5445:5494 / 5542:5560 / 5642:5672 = -0.08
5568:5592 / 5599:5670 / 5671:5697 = 0.02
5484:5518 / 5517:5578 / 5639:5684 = 0.05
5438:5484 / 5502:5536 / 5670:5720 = -0.03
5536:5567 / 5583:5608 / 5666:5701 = -0.03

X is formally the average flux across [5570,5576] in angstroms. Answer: 3.38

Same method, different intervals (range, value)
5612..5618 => 3.11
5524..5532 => 3.56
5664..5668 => 2.46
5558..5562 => 2.95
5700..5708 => 3.41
